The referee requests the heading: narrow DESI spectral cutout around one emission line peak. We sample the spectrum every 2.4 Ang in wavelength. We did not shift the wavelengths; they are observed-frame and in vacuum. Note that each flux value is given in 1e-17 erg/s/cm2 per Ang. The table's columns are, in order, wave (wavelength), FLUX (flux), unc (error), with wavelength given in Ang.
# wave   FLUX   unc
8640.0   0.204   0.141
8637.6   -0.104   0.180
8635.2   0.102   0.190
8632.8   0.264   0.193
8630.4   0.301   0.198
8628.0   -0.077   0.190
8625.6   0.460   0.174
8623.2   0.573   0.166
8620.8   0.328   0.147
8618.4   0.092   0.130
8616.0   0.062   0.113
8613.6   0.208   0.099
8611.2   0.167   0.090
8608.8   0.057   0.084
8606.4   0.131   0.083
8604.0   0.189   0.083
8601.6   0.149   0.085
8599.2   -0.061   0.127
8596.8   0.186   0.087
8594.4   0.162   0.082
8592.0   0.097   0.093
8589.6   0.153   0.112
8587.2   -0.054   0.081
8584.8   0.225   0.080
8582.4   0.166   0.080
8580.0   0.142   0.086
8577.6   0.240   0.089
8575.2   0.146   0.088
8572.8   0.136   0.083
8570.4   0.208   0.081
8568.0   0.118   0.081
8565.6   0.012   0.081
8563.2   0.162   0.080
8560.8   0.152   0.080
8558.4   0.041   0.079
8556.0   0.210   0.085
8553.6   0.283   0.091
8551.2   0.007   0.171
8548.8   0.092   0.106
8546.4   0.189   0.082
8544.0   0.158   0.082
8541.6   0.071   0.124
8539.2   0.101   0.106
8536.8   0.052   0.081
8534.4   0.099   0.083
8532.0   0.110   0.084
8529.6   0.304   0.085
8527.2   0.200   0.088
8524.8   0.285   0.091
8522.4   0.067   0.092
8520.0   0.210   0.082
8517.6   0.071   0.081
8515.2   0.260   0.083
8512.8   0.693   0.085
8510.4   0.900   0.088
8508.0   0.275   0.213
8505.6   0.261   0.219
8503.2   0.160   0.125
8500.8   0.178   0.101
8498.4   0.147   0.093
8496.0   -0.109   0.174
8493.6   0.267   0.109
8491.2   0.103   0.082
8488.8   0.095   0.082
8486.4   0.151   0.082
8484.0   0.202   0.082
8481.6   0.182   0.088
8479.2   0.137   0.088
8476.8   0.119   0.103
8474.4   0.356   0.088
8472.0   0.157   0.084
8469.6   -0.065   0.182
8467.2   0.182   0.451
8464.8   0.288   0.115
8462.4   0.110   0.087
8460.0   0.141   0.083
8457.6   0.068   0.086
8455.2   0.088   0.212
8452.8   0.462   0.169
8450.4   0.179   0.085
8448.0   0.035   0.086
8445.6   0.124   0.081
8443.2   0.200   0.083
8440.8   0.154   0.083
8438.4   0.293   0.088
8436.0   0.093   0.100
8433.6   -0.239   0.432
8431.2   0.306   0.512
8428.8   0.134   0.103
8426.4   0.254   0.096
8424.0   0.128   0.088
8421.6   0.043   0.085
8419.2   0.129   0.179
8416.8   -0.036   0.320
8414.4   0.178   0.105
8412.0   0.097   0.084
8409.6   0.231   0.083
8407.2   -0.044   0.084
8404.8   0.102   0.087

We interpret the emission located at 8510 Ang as Hbeta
